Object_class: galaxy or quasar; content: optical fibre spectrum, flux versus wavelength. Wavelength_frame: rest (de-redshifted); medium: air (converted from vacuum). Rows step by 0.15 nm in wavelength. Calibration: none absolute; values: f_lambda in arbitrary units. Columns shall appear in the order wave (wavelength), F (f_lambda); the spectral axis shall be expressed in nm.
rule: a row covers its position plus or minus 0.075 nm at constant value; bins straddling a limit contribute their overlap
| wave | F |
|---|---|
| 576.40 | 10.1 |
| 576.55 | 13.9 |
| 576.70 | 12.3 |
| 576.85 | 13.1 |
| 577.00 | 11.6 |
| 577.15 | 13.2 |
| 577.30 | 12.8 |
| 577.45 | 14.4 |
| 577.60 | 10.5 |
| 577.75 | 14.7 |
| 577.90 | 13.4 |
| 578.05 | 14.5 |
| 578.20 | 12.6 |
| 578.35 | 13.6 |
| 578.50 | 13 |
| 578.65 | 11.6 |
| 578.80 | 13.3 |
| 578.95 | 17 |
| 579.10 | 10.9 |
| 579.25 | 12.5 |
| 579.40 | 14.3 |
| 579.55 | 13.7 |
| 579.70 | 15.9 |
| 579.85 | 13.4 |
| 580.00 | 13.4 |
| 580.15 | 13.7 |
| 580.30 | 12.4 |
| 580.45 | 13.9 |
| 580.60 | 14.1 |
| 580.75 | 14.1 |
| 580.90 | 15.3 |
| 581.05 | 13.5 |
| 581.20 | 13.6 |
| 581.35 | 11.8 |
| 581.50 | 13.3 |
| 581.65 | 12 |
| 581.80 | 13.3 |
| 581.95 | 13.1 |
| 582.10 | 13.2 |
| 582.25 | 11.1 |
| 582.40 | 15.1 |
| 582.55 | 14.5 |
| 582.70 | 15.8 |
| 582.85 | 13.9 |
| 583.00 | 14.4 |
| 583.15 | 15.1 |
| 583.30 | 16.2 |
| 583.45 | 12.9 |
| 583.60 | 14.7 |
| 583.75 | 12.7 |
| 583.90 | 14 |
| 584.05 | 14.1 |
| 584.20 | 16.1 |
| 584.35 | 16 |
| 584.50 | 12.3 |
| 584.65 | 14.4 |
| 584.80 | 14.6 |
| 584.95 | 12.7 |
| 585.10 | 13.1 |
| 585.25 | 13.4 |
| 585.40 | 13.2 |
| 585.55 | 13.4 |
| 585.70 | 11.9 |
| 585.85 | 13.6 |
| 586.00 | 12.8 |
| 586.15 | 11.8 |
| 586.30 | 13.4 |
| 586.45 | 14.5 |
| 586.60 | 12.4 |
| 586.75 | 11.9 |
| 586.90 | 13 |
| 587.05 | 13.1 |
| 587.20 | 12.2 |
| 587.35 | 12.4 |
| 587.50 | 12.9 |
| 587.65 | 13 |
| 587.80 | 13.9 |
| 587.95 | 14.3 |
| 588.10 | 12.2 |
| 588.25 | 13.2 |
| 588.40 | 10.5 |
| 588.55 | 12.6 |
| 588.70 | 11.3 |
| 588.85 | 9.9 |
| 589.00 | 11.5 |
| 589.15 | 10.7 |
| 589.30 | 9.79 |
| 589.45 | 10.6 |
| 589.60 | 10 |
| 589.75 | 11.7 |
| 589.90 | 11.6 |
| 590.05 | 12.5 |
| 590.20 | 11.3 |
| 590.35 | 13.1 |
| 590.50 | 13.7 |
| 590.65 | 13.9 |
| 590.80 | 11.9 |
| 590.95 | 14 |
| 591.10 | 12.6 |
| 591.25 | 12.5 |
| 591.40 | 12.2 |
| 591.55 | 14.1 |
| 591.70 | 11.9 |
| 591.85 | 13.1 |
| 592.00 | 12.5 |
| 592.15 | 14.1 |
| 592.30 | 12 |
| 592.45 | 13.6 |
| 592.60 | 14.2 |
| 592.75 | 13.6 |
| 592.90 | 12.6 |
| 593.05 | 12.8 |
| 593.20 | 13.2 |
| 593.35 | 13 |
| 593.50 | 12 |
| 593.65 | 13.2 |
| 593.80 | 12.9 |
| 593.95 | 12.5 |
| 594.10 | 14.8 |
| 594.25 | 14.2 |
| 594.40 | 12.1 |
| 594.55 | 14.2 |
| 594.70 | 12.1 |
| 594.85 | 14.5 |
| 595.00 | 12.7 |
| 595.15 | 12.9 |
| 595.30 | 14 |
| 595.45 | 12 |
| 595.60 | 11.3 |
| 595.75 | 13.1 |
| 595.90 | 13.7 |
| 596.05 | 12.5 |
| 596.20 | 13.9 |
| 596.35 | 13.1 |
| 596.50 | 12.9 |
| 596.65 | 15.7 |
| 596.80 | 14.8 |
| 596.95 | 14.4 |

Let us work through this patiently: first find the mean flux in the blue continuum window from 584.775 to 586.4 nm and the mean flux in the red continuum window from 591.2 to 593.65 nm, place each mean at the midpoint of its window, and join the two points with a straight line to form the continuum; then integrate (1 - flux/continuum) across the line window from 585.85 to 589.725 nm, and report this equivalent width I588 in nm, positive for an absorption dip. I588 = 0.25 nm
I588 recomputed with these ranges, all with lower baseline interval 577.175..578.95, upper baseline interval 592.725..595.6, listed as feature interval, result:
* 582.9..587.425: -0.12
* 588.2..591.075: 0.30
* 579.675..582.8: -0.09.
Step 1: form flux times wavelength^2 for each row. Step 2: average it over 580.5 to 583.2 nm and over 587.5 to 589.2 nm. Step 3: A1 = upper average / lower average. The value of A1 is 0.91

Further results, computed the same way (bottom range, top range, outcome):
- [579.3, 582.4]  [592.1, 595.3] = 1.02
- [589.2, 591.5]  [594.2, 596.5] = 1.10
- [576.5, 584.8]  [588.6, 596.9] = 0.97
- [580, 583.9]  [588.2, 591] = 0.88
